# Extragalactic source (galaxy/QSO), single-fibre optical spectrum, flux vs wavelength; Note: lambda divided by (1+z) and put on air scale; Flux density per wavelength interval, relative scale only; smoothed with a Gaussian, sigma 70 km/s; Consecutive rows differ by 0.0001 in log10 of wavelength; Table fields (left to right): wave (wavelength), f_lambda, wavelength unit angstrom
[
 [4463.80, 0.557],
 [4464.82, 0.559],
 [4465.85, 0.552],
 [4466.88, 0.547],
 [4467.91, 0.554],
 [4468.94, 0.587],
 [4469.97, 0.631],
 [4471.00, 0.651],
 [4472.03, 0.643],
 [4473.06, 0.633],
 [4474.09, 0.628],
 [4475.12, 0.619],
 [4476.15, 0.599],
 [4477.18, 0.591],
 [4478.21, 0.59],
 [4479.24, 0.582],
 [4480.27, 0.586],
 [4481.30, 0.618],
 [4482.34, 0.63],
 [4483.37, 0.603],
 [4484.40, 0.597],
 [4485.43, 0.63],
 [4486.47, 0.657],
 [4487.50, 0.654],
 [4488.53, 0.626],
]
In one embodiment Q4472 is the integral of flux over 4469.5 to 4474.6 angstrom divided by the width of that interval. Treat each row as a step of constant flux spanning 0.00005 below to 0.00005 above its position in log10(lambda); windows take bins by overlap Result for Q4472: 0.637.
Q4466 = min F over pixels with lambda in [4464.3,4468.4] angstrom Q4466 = 0.547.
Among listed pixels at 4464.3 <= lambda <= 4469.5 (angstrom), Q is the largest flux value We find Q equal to 0.587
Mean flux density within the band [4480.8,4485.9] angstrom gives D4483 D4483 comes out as 0.615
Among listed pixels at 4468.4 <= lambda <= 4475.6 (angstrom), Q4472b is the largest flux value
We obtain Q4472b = 0.651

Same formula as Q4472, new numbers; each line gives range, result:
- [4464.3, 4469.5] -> 0.561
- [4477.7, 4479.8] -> 0.587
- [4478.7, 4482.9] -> 0.604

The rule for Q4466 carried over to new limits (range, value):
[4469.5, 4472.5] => 0.631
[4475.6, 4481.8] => 0.582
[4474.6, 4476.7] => 0.599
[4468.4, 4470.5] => 0.587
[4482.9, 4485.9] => 0.597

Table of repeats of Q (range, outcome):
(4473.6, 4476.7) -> 0.628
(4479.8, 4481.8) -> 0.618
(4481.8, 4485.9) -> 0.63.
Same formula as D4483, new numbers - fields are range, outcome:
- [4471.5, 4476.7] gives 0.624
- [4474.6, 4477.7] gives 0.604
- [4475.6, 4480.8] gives 0.591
